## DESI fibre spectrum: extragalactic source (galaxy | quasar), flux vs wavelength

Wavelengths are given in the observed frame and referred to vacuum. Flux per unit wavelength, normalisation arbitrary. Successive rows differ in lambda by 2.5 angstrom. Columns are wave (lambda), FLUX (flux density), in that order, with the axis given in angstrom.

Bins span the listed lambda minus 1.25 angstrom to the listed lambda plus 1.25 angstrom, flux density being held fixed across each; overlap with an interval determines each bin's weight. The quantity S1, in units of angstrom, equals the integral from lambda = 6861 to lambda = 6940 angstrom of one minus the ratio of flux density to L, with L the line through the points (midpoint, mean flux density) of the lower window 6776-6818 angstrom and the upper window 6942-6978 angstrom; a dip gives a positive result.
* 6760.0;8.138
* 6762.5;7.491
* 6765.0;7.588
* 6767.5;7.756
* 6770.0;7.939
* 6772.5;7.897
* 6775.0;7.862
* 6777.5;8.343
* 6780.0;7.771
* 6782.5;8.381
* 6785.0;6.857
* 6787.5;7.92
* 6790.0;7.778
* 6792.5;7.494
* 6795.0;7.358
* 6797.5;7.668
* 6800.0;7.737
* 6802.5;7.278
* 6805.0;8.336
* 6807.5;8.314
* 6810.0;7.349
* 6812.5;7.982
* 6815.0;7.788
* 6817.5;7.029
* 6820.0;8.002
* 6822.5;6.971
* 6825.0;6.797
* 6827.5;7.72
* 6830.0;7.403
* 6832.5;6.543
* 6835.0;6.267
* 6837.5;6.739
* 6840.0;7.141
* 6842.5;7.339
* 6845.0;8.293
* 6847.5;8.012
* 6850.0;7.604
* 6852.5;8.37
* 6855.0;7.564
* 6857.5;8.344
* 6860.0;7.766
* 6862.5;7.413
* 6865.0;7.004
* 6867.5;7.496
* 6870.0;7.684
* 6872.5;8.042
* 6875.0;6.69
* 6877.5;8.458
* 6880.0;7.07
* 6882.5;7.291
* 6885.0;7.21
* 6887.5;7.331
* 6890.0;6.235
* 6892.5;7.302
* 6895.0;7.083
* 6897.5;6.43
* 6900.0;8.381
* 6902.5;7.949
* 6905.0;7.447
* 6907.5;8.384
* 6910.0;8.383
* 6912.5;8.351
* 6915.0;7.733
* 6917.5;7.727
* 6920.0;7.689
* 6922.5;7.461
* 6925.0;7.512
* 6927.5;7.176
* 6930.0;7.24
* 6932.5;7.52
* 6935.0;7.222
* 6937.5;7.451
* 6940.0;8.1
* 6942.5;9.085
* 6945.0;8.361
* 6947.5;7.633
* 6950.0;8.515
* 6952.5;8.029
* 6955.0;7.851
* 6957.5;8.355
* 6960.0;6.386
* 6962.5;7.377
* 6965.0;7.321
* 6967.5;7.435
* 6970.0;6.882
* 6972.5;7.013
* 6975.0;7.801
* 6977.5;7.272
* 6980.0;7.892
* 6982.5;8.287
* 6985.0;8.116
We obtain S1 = 1.9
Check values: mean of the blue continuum 7.74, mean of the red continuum 7.67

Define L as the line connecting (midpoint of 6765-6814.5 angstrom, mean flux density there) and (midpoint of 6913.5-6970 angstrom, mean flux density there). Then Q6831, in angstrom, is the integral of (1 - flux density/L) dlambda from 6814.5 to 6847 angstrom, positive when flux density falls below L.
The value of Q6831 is 2.17 angstrom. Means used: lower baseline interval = 7.79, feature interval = 7.24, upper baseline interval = 7.68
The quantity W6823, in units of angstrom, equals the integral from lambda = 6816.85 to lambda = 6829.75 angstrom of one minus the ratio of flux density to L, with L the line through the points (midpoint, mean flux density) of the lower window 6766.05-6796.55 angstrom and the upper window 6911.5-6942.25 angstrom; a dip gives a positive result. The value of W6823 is 0.7 angstrom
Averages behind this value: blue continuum 7.78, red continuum 7.64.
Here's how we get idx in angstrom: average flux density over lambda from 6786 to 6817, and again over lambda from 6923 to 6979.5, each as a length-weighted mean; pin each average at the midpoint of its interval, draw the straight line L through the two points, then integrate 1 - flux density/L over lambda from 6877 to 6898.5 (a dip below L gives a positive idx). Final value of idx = 1.5 angstrom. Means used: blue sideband 7.73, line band 7.12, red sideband 7.62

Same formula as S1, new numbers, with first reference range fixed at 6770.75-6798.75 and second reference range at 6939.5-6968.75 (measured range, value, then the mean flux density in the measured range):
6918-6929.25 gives 0.5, 7.47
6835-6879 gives 1.1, 7.6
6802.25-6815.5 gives -0.2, 7.89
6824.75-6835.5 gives 1.1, 7.01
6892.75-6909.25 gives 0.5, 7.62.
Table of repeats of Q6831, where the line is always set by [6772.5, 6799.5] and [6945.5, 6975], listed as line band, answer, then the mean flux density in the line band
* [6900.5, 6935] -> -0.6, 7.73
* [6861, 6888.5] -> 0.8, 7.43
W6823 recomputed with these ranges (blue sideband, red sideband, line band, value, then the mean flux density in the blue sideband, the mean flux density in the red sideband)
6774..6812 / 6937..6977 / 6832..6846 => 1.3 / 7.77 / 7.72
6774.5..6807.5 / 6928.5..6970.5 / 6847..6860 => -0.4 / 7.77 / 7.7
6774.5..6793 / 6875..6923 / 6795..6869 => 1.7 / 7.81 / 7.55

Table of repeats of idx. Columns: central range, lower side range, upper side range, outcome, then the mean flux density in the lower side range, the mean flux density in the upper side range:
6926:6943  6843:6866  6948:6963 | 0.3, 7.81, 7.76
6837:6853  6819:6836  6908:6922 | -0.8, 7.1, 7.97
